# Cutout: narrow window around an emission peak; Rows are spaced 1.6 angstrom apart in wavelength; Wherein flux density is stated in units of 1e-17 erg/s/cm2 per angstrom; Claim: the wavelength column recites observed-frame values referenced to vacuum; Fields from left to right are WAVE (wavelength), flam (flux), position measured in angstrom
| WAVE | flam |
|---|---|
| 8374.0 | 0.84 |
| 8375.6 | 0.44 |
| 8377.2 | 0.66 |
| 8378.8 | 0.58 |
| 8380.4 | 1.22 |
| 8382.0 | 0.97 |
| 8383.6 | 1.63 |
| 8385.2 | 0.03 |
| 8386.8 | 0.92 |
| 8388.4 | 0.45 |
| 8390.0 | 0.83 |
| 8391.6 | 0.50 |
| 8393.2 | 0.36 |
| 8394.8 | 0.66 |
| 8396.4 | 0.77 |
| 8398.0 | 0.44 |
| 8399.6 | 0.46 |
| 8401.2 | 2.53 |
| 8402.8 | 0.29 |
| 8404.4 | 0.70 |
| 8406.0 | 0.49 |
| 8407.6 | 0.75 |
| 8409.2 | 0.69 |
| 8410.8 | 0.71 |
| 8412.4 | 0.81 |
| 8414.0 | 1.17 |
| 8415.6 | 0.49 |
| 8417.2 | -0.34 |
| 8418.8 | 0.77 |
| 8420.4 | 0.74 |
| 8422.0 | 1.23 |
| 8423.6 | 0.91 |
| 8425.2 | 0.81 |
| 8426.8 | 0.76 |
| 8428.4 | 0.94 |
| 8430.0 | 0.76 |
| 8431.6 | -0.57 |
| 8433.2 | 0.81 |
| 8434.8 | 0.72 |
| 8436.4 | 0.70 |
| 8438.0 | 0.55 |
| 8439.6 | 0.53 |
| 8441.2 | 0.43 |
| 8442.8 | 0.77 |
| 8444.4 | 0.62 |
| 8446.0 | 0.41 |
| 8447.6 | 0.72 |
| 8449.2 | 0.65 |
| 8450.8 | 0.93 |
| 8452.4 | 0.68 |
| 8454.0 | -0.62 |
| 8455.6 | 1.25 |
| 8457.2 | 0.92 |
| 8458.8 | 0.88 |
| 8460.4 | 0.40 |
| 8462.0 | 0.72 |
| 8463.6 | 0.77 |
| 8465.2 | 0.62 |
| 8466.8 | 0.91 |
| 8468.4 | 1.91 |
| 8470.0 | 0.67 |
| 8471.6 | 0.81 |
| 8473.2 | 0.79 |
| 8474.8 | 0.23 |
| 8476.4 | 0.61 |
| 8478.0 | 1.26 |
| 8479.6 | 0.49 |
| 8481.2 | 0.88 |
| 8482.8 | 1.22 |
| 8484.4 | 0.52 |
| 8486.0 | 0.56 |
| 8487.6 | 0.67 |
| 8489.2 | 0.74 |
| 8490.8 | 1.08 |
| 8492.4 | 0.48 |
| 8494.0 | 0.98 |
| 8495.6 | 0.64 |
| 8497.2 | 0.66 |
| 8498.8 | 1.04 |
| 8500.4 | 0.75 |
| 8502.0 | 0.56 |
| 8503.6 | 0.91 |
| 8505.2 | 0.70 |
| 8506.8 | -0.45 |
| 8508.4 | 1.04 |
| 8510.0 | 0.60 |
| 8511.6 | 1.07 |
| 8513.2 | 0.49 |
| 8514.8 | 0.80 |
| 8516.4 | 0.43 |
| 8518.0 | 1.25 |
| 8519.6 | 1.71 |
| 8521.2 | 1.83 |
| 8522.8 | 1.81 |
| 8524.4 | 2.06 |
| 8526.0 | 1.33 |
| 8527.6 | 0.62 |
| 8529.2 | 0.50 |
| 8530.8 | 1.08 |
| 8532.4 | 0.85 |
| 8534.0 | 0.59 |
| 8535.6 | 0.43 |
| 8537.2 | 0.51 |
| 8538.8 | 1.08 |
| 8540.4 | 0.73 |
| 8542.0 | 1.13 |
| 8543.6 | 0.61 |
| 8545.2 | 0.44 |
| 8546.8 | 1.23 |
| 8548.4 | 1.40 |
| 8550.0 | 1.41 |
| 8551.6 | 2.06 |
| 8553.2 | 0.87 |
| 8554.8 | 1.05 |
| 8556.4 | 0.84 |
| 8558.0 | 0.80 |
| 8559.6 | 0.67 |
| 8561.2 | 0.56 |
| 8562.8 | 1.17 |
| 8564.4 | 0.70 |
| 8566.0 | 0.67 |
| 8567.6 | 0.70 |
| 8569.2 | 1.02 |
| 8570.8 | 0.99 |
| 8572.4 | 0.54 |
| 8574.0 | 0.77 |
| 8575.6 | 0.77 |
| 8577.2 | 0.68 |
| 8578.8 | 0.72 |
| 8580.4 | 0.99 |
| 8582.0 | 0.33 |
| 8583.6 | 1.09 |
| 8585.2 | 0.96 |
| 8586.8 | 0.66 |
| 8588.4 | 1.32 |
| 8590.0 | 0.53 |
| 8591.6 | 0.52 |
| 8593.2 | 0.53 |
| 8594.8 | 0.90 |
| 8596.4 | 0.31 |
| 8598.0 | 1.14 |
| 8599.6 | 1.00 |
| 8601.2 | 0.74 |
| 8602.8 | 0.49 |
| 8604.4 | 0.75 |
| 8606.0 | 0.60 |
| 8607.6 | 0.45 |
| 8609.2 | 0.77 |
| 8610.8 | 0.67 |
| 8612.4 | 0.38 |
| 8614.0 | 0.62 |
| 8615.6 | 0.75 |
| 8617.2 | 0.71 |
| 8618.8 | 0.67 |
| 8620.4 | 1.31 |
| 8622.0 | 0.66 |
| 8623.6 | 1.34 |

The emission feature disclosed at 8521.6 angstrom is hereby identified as H-alpha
